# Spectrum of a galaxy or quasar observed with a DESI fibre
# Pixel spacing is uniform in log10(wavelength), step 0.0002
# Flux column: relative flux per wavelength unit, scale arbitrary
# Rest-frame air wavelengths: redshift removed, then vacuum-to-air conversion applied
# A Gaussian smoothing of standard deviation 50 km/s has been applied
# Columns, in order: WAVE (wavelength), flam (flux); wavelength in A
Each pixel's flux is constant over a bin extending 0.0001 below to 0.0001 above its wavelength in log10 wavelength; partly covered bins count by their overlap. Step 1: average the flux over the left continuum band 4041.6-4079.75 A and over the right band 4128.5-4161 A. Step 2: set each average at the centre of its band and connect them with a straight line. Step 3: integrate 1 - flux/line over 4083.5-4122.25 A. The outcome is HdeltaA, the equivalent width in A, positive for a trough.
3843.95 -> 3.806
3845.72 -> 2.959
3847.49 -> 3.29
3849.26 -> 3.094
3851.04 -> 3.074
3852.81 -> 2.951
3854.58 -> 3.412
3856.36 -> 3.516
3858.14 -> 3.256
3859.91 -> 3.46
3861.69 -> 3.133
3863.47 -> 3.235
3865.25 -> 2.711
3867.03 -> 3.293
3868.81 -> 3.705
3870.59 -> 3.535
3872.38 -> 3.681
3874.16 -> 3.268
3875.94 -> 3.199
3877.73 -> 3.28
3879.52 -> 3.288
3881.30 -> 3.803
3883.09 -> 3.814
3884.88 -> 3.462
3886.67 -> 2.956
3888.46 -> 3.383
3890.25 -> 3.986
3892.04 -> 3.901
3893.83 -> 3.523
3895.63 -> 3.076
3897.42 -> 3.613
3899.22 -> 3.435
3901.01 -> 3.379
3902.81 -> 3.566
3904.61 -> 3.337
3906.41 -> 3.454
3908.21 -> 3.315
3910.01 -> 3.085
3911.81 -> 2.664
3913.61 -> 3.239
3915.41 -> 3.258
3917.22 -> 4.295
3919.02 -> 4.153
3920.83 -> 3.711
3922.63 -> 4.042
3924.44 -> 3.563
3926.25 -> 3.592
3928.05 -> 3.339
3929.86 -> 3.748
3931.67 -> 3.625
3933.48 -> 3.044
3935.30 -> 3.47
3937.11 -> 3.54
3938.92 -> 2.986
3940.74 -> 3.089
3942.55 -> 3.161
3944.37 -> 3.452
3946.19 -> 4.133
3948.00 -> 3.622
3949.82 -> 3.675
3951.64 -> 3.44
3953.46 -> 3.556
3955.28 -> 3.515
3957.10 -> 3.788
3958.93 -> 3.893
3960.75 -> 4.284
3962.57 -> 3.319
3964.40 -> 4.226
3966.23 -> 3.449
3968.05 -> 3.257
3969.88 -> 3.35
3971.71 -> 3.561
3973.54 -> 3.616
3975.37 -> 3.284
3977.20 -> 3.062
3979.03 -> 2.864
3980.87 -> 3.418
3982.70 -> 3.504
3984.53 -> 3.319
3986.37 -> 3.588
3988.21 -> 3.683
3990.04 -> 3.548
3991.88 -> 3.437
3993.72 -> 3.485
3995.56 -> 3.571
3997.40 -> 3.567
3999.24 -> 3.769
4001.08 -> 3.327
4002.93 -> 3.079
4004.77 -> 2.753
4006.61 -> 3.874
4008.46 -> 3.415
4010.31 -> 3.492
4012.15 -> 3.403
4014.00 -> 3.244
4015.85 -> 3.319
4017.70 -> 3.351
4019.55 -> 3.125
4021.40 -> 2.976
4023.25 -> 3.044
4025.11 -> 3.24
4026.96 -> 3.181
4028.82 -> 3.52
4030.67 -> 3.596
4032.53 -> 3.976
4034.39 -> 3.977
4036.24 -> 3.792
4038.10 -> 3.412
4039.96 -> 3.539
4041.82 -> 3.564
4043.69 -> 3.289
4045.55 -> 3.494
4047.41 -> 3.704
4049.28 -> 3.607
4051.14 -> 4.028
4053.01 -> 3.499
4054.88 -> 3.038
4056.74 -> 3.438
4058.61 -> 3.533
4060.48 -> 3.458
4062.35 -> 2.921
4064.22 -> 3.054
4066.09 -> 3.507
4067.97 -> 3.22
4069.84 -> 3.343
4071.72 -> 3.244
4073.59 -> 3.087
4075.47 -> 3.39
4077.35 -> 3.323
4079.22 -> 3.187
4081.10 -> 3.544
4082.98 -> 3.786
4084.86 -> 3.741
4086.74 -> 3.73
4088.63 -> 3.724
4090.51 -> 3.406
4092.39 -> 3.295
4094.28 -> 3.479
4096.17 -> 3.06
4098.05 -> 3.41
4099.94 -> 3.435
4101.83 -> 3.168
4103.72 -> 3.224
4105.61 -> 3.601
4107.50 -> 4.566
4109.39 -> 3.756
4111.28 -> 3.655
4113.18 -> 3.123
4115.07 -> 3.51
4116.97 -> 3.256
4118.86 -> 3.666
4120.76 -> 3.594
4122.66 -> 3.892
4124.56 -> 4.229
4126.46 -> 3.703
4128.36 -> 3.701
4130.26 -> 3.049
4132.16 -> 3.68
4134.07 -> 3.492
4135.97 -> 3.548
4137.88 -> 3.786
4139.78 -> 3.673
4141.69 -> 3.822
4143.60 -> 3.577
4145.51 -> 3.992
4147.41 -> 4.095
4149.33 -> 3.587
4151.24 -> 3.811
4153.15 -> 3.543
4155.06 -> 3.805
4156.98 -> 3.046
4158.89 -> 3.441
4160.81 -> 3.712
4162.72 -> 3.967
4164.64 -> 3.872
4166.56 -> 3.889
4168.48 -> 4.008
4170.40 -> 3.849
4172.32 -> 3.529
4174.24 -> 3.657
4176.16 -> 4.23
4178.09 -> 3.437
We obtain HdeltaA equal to -0.3 A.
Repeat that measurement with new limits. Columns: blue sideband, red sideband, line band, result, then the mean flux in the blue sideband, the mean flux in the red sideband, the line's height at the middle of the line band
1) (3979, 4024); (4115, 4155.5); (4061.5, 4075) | 1.25 A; 3.38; 3.68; 3.53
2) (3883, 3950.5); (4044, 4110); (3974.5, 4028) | 1.97 A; 3.49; 3.45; 3.47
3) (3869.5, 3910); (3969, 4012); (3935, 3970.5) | -1.37 A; 3.46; 3.42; 3.43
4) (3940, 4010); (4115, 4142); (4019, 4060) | 0.86 A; 3.5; 3.64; 3.56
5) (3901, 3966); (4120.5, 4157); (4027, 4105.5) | 4.06 A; 3.54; 3.7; 3.64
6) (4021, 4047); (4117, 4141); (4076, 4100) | 0.74 A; 3.49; 3.65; 3.58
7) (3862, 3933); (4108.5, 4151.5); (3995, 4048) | 2.06 A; 3.47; 3.66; 3.57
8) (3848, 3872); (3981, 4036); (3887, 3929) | -2.39 A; 3.27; 3.43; 3.32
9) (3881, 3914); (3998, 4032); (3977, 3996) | -0.39 A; 3.42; 3.33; 3.35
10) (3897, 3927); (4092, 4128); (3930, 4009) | 0.98 A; 3.51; 3.57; 3.53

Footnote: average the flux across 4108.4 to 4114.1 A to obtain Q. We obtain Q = 3.52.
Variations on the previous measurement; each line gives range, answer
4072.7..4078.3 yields 3.27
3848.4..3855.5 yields 3.13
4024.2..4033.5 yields 3.5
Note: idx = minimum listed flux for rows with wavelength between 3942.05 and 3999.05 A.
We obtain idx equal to 2.864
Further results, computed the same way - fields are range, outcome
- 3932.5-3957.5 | 2.986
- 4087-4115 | 3.06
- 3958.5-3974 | 3.257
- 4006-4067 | 2.921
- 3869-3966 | 2.664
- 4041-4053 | 3.289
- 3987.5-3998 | 3.437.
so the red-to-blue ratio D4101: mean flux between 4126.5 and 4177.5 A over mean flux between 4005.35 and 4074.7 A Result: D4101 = 1.08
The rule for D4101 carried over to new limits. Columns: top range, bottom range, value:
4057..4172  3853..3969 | 1.02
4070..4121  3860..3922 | 1.01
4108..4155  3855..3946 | 1.07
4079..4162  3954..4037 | 1.04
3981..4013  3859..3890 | 1.02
